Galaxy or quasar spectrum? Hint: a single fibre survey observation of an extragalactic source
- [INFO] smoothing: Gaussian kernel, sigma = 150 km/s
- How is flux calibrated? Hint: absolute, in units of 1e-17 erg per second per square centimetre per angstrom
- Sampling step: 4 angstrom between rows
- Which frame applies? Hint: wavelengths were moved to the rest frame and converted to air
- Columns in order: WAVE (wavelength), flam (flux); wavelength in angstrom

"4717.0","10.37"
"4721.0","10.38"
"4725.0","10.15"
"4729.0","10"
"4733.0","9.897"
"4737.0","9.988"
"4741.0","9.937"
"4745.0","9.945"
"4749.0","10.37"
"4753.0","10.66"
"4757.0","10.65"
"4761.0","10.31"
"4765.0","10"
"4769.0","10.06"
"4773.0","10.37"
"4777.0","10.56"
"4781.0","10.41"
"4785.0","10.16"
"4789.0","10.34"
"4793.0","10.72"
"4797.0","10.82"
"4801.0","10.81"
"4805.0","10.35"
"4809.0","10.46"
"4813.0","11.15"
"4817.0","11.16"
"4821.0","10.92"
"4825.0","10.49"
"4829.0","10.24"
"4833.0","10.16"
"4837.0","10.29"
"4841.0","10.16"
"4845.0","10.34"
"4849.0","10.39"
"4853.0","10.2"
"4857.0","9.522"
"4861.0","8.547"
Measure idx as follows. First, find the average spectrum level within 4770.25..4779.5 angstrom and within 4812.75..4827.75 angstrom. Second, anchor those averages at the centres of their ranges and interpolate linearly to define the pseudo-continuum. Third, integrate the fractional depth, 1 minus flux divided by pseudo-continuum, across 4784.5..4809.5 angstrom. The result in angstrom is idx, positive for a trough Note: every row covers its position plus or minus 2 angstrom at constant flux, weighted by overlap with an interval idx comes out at 0.22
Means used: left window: 10.4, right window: 10.9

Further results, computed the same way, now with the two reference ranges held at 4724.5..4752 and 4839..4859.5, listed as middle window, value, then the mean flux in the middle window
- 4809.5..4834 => -1.50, 10.7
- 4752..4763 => -0.51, 10.5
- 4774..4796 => -0.84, 10.5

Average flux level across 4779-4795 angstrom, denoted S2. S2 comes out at 10.4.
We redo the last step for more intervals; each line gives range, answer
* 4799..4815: 10.7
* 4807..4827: 10.8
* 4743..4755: 10.3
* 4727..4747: 9.95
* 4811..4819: 11.2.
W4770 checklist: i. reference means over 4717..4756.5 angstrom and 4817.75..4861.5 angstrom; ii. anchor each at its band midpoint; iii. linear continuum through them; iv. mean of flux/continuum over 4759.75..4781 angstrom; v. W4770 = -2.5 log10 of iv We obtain -0.01 mag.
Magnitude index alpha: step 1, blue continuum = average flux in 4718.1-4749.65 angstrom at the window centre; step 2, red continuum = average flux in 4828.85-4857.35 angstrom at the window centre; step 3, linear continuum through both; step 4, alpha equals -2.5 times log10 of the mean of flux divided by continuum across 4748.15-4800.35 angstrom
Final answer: -0.03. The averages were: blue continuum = 10.1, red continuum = 10.2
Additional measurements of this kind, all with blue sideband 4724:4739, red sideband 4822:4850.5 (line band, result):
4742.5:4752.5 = -0.02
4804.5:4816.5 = -0.05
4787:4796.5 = -0.04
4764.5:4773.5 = 0.00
